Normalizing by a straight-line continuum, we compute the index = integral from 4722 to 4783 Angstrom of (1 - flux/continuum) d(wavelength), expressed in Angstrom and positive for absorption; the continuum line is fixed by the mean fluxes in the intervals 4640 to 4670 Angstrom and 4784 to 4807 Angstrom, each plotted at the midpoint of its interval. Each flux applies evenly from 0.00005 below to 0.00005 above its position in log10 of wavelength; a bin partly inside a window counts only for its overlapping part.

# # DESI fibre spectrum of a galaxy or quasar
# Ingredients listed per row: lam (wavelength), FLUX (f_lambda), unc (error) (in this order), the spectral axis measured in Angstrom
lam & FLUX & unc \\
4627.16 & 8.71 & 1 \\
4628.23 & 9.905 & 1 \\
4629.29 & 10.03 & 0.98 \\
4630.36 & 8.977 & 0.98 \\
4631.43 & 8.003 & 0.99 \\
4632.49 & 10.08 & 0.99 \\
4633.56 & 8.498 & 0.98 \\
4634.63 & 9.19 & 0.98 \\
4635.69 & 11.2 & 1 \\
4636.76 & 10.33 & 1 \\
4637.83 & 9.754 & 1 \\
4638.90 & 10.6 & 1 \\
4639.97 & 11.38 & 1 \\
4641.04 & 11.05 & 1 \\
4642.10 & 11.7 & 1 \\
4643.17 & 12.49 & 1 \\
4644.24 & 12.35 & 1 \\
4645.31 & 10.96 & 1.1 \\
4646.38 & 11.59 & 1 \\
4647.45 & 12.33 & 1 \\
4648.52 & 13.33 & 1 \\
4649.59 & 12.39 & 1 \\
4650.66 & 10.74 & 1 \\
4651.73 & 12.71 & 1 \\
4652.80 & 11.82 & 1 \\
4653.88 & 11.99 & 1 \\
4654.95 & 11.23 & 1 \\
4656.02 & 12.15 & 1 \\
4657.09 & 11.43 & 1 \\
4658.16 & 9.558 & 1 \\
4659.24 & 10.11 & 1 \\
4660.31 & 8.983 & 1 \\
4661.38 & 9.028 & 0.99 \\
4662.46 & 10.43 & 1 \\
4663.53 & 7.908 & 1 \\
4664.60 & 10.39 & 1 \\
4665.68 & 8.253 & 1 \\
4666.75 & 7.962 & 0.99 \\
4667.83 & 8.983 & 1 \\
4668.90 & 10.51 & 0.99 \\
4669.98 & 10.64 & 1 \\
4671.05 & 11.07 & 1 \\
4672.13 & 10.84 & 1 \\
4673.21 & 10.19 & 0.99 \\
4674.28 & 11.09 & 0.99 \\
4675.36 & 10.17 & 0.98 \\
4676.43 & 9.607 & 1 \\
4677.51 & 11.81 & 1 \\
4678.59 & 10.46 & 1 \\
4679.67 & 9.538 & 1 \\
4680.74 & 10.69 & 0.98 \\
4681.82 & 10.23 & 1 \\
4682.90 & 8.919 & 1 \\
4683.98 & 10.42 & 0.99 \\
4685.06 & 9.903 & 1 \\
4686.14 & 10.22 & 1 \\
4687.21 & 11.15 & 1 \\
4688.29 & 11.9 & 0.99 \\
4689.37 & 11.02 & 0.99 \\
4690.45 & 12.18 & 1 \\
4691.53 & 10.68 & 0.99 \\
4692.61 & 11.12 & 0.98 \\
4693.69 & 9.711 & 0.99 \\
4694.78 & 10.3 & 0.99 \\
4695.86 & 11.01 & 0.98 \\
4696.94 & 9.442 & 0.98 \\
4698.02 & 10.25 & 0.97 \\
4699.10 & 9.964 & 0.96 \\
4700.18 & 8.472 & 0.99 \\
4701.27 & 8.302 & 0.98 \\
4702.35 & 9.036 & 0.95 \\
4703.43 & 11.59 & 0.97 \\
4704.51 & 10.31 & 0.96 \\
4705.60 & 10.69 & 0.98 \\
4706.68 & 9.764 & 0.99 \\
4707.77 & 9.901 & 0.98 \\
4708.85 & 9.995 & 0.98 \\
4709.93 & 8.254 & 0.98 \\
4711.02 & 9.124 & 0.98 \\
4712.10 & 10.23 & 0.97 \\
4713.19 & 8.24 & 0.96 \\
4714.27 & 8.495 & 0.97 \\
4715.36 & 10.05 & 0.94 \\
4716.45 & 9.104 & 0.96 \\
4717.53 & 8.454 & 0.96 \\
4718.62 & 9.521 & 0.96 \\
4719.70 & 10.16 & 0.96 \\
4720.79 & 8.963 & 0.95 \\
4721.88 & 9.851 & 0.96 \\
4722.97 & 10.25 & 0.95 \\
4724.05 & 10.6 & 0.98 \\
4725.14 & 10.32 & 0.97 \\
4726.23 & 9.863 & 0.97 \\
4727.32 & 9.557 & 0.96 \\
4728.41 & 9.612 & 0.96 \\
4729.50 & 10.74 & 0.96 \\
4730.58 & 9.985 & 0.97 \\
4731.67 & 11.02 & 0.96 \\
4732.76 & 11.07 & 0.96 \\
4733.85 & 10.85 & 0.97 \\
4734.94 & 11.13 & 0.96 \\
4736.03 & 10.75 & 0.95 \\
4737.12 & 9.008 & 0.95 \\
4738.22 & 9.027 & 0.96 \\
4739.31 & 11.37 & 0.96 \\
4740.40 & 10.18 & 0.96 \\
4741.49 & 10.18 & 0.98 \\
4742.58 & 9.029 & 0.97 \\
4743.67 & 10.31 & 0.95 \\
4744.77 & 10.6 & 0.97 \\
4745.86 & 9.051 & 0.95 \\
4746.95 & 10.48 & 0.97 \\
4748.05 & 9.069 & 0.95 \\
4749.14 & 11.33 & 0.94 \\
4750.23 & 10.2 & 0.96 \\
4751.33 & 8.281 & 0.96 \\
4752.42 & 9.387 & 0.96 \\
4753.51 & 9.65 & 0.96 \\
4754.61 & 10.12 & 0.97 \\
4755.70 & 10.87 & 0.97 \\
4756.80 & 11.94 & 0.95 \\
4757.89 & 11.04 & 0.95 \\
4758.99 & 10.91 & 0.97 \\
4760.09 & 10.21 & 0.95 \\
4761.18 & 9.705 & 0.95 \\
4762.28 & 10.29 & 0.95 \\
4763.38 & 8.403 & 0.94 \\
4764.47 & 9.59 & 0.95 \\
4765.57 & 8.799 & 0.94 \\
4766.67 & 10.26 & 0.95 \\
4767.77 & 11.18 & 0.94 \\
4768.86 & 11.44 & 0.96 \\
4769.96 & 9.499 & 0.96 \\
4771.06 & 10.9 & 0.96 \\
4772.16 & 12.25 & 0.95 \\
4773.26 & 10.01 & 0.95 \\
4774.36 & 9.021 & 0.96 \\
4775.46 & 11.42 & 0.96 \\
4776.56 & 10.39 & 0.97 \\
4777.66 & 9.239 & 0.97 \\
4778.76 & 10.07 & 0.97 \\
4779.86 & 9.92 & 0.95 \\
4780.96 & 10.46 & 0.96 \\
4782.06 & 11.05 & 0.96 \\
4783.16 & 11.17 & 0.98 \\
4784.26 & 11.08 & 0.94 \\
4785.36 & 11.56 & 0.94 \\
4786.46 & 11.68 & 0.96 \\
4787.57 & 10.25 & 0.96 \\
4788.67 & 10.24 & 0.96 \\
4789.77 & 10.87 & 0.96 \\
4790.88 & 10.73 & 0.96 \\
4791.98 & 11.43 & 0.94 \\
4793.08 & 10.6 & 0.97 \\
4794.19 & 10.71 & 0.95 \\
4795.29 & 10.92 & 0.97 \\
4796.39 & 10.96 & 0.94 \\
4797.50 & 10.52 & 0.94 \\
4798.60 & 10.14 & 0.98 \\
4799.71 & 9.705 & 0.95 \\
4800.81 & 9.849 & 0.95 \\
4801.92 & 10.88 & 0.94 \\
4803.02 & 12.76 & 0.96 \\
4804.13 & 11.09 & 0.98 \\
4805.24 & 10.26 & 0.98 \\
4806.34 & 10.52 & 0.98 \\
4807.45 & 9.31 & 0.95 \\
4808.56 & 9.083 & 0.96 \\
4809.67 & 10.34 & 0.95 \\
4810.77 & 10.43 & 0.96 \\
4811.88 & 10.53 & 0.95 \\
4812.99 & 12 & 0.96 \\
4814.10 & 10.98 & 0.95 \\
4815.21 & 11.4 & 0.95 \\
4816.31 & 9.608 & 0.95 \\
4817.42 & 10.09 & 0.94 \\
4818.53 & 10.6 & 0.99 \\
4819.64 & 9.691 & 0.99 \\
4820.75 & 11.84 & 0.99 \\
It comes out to 3.3 Angstrom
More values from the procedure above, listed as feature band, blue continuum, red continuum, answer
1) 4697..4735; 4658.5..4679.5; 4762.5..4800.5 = 1.3 Angstrom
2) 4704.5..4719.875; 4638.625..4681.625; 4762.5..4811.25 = 1.7 Angstrom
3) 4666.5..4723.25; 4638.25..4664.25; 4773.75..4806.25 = 5.1 Angstrom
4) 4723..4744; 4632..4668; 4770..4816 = 0.8 Angstrom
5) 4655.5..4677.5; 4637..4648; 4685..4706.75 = 1.8 Angstrom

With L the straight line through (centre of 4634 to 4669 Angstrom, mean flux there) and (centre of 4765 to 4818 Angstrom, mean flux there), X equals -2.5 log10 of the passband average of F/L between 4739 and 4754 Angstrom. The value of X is 0.08 mag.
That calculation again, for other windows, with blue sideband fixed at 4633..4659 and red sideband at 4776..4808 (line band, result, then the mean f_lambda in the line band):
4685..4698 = 0.033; 10.7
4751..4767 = 0.083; 9.98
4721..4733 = 0.073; 10.2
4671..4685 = 0.080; 10.3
